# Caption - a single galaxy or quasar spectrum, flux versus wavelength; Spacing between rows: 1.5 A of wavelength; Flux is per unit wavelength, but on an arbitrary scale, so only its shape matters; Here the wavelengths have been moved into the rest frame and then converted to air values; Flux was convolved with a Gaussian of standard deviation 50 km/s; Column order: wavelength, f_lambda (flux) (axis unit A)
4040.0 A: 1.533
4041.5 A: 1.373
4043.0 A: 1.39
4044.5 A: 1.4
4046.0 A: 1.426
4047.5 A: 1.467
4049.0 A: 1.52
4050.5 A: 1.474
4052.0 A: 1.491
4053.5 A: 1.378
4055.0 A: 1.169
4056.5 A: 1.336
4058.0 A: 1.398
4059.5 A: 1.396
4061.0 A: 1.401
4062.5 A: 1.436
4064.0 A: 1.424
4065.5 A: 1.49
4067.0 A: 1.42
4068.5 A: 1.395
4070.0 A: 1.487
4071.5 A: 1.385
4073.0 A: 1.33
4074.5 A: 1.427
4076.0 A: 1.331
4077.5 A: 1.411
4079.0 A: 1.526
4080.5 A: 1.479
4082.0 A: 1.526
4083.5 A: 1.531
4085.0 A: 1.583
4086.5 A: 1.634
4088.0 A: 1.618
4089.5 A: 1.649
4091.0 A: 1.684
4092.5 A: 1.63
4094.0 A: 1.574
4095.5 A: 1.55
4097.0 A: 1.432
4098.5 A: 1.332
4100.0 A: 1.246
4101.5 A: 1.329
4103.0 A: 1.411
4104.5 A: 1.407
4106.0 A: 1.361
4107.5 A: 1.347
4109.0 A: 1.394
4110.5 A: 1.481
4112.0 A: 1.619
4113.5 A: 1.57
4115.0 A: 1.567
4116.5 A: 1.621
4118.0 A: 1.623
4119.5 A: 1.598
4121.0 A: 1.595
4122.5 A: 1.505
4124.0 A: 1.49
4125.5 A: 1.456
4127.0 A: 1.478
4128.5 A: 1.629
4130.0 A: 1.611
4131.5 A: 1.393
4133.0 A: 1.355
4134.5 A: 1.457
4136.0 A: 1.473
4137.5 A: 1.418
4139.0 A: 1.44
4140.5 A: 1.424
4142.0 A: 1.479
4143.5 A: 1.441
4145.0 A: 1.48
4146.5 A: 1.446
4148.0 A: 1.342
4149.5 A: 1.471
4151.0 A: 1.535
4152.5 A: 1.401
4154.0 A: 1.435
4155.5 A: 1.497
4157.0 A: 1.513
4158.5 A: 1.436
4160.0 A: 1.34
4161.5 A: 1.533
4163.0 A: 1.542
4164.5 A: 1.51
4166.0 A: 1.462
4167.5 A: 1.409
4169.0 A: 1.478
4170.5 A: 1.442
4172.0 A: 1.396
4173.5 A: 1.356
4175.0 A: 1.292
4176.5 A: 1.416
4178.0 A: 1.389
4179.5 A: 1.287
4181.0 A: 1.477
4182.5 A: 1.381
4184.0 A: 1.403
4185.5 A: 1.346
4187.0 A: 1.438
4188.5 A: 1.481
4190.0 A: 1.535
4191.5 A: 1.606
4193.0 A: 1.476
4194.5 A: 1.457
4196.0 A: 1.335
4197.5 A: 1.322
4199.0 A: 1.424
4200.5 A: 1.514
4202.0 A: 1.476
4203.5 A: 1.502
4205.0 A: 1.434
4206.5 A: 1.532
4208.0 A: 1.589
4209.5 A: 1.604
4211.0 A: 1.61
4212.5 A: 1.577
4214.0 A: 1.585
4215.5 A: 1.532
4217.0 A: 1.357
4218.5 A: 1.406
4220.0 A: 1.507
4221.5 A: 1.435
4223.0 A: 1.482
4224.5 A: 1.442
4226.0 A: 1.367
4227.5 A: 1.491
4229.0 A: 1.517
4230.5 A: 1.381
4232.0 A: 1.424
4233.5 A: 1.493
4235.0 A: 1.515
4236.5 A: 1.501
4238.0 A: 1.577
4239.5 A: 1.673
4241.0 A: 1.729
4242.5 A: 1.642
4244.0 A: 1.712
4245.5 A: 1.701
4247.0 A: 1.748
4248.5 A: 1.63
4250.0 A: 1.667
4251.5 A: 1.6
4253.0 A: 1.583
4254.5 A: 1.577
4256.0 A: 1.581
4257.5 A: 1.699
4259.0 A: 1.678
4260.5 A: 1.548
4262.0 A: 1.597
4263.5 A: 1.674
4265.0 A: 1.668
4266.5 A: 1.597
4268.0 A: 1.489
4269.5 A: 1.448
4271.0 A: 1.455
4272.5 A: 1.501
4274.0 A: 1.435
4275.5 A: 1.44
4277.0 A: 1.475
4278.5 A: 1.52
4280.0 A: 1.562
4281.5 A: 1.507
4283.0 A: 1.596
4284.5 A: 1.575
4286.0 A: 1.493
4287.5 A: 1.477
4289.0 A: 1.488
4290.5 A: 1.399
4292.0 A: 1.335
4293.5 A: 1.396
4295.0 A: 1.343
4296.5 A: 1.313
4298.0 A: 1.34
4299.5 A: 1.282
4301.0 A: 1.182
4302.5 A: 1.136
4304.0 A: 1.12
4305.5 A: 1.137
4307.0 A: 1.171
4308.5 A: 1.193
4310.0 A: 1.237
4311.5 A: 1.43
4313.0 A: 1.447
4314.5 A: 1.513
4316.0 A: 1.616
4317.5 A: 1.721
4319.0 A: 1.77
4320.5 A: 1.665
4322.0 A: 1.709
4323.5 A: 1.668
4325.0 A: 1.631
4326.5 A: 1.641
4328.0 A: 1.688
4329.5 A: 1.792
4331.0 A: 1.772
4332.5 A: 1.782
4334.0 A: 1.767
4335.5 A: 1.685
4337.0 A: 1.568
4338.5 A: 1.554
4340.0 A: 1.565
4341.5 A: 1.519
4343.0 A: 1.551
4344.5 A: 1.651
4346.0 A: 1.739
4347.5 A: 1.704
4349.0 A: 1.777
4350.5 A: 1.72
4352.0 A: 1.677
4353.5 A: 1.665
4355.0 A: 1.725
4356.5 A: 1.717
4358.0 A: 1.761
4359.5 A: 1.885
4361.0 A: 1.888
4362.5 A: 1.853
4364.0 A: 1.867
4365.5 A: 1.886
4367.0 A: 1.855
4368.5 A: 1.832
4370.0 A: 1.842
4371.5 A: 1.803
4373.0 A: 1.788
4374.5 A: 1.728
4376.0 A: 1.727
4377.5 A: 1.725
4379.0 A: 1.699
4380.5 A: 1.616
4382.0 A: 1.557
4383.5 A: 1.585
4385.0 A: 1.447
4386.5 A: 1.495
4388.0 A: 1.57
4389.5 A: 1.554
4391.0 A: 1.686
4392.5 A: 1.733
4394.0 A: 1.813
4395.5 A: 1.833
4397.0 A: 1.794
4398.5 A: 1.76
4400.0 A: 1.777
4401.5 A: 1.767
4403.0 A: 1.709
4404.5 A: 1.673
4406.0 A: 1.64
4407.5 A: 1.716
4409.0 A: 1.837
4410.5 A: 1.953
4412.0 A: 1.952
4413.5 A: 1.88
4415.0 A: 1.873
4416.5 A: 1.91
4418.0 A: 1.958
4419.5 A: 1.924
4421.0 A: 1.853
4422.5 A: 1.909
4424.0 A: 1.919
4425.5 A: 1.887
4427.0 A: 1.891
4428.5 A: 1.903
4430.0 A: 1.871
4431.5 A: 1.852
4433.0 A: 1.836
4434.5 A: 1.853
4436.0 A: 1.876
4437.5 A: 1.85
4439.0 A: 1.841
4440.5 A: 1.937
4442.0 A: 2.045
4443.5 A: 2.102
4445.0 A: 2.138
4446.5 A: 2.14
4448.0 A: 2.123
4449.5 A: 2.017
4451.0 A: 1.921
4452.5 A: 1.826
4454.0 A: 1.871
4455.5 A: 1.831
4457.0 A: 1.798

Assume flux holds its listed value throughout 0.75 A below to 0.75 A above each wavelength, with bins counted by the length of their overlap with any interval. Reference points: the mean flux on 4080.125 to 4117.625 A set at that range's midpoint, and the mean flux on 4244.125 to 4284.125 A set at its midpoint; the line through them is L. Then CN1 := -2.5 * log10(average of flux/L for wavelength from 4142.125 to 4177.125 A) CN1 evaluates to 0.065 mag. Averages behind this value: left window 1.5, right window 1.58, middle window 1.44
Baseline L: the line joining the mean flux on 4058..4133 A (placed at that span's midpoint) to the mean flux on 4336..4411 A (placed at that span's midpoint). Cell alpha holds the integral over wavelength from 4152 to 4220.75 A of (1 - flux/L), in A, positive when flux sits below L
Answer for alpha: 4.5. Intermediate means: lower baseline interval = 1.48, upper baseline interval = 1.71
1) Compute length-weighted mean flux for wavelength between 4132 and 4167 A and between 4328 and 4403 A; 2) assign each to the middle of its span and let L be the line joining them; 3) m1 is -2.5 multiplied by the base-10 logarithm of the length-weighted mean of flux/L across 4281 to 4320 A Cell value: 0.17 mag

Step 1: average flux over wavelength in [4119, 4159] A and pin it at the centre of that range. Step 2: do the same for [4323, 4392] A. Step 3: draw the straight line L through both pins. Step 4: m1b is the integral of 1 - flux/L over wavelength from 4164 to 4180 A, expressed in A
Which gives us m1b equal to 1.10 A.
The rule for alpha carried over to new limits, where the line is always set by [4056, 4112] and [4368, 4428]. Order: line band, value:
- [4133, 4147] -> 0.6 A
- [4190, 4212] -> 1.1 A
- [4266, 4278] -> 1.2 A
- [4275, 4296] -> 2.3 A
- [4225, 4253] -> 0.6 A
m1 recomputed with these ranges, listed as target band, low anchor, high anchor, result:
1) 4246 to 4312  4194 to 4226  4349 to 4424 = 0.09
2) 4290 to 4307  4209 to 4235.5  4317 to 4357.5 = 0.27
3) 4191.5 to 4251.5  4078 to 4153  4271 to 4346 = -0.02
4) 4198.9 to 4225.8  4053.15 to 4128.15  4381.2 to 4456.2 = 0.07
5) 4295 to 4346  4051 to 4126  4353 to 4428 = 0.13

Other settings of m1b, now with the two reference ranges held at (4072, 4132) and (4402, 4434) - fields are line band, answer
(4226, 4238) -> 1.2 A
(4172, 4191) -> 2.2 A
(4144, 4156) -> 0.8 A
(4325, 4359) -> 1.6 A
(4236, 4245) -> 0.1 A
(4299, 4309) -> 3.2 A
